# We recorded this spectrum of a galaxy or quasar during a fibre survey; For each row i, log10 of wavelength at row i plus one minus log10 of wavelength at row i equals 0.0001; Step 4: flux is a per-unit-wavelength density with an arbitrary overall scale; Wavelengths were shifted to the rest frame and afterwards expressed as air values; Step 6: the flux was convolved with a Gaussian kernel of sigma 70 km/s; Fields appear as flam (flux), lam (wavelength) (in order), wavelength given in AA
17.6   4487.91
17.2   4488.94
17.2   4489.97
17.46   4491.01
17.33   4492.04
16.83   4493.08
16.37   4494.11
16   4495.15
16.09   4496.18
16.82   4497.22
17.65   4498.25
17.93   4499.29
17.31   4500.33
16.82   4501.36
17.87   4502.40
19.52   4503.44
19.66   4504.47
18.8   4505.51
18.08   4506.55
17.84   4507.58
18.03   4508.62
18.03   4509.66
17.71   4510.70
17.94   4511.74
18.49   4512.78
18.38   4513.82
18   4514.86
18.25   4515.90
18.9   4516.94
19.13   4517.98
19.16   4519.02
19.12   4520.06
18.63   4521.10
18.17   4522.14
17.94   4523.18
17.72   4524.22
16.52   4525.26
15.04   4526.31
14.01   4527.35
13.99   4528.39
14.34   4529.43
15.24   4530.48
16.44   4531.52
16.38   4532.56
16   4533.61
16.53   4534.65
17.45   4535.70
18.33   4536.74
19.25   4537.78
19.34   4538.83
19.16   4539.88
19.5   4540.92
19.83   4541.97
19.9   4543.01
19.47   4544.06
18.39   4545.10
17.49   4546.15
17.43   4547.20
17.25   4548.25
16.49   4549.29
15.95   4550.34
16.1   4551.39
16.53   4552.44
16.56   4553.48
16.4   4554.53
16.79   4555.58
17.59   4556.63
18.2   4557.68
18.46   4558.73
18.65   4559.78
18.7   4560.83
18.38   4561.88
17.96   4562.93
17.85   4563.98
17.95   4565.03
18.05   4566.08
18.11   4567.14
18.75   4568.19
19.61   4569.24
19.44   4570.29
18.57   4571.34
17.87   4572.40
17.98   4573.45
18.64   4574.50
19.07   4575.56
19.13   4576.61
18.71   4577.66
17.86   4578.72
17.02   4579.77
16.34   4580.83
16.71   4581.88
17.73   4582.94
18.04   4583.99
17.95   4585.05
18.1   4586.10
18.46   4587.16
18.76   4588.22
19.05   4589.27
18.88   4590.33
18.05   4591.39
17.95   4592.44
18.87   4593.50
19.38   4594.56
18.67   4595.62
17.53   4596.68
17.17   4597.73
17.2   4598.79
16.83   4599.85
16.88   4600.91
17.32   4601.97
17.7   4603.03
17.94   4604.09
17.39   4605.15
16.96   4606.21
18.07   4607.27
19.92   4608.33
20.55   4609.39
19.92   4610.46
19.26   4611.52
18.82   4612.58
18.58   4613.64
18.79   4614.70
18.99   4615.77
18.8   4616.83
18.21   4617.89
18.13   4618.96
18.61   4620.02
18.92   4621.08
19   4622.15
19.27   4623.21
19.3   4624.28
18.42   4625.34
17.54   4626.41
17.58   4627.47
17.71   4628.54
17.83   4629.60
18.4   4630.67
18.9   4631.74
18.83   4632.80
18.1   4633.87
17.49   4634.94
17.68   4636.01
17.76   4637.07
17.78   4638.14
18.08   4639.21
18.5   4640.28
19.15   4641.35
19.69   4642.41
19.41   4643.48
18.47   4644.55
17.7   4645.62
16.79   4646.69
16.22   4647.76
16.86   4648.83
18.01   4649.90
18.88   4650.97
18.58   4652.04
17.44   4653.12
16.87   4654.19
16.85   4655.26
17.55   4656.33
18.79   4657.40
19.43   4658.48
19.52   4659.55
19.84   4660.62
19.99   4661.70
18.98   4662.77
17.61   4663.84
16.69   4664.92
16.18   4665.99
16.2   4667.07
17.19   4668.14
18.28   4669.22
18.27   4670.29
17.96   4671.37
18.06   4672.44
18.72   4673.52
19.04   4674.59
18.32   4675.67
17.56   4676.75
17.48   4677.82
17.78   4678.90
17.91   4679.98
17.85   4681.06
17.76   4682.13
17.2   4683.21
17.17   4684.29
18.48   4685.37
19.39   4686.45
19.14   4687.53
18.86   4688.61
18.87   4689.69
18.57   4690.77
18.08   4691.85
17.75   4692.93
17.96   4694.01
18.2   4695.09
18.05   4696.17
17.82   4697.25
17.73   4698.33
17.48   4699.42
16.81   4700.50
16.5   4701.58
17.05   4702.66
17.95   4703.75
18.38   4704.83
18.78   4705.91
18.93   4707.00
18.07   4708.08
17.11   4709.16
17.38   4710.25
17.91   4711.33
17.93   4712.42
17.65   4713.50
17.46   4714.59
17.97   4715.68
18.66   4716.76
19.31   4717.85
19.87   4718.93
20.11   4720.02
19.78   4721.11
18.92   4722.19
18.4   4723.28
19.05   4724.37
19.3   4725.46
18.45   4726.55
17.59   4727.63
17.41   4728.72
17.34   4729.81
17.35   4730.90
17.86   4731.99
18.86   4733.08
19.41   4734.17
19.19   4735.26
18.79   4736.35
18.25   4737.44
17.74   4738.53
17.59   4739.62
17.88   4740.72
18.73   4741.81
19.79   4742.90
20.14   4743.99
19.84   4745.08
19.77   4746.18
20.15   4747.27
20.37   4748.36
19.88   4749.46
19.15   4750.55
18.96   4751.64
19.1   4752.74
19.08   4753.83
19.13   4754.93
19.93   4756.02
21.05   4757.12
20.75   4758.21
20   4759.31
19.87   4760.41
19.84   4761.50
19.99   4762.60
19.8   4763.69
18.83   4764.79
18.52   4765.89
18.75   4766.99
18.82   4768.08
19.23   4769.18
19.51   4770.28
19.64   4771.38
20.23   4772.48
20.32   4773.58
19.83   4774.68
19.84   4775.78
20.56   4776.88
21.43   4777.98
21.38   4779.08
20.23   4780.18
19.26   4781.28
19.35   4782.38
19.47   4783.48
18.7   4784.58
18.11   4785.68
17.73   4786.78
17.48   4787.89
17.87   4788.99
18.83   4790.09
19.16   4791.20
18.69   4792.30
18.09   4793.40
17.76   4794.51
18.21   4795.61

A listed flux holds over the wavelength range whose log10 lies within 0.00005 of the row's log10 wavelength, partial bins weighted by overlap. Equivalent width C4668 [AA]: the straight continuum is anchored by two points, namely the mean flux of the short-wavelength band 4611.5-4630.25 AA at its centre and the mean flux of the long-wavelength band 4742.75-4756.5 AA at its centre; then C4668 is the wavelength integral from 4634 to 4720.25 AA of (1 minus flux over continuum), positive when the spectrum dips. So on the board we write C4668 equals 4.3 AA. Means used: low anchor 18.5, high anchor 19.6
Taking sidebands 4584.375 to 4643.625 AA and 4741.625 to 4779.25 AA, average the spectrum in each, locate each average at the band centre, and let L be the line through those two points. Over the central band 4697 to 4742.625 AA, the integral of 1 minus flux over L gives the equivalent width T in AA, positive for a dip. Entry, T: 2.7 AA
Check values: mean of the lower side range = 18.4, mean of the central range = 18.2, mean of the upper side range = 19.8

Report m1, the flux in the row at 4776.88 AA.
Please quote 20.56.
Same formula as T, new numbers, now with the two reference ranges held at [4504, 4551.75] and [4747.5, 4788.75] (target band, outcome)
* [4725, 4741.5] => 0.93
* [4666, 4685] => 1.08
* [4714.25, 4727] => 0.15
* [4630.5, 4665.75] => 0.83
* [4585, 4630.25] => -0.11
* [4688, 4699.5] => 0.50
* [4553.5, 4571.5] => -0.19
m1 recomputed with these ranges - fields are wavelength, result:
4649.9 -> 18.01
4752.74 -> 19.1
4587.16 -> 18.46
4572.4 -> 17.87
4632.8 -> 18.83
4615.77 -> 18.99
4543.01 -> 19.9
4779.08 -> 21.38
